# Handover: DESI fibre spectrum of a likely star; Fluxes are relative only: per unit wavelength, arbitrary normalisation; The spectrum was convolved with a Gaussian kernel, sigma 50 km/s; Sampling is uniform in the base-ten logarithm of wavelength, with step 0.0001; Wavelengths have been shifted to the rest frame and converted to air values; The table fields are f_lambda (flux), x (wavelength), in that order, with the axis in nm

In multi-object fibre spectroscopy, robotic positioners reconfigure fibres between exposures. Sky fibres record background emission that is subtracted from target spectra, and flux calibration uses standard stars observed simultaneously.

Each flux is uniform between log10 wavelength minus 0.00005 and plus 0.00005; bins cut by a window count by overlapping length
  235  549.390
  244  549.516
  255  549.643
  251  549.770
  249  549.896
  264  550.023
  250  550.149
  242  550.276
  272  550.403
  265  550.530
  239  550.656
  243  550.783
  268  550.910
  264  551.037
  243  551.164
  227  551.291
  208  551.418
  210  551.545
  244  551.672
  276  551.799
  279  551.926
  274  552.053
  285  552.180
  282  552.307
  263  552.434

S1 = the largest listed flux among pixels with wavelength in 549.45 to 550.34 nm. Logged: 264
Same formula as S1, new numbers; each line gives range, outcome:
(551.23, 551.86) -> 276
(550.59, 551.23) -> 268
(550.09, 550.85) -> 272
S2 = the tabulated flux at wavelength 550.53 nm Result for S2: 265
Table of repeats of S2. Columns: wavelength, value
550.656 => 239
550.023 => 264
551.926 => 279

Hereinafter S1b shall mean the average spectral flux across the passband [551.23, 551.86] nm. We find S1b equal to 233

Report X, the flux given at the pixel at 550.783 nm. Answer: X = 243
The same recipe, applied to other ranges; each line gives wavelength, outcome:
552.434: 263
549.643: 255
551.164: 243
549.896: 249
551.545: 210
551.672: 244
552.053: 274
